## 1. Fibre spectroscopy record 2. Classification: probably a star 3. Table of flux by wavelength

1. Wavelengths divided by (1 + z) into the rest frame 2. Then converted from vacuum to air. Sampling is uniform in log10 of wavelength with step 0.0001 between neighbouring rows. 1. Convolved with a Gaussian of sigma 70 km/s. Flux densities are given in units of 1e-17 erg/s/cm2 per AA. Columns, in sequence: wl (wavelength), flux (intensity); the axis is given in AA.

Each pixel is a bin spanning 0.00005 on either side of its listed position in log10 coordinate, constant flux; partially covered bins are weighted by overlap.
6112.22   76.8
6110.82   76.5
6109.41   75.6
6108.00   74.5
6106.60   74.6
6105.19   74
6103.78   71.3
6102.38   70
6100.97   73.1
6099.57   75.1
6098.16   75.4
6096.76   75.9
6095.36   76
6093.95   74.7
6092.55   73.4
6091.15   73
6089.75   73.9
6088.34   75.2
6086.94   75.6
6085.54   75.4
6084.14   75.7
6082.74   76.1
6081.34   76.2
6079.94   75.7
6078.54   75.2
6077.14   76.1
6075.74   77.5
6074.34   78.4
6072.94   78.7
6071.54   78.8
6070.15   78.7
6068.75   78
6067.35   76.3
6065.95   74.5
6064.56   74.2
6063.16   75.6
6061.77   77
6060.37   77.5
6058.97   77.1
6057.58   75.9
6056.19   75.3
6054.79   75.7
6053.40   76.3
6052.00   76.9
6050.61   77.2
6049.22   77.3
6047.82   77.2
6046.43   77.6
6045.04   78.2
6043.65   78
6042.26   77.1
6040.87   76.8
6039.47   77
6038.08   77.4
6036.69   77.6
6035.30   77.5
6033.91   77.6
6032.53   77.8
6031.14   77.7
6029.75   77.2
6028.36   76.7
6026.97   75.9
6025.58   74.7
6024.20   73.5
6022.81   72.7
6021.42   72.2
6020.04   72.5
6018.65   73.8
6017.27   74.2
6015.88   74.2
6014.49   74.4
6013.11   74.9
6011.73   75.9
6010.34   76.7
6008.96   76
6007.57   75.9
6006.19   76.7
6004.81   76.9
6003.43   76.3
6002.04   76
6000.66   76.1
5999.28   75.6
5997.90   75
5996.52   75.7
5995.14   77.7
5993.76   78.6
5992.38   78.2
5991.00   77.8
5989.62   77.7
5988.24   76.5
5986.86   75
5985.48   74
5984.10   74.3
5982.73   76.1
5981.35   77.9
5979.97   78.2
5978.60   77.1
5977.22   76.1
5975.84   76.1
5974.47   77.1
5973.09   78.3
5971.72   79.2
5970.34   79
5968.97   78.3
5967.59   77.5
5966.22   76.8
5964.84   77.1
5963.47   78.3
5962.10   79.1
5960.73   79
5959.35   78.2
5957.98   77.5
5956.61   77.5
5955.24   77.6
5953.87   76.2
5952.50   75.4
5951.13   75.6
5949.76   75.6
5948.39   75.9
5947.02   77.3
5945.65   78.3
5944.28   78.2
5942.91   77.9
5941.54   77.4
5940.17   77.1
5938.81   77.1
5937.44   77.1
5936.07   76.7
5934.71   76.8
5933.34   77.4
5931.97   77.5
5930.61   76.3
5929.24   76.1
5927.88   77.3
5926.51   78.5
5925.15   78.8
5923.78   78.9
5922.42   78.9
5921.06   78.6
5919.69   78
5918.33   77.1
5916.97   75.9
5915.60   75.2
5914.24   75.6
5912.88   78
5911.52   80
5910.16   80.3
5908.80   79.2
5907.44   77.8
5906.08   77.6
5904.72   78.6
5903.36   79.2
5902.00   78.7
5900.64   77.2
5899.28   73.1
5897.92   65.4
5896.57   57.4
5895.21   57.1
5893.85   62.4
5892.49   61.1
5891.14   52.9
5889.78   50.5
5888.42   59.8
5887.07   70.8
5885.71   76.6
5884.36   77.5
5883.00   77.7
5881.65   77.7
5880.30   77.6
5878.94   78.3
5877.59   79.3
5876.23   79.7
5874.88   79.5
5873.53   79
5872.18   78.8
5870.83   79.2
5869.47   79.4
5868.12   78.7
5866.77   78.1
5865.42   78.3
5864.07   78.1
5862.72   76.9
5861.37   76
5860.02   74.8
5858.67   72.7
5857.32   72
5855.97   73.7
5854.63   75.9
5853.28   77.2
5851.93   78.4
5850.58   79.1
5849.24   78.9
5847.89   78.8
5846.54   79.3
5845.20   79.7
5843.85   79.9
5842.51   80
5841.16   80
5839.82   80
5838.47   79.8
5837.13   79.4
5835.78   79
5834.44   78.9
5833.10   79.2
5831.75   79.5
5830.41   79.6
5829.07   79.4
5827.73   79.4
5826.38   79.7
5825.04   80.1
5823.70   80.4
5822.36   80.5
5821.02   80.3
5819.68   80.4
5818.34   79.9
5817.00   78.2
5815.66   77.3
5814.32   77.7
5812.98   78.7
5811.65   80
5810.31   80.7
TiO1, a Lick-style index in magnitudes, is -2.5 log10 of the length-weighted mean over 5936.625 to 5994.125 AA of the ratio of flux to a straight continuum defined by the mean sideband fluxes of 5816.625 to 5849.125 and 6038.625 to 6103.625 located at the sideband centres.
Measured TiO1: 0.01 mag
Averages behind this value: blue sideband 79.6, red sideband 76.1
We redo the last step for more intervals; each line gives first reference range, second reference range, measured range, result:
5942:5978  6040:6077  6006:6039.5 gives 0.022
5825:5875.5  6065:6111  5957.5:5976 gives -0.016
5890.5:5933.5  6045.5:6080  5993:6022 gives 0.005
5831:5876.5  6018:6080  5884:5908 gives 0.140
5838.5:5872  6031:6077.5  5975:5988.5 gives 0.017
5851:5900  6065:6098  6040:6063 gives -0.019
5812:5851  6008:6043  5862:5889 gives 0.020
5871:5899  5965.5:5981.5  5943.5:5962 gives -0.019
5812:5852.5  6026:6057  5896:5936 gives 0.026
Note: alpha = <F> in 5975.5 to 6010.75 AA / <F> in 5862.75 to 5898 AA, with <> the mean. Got 1.06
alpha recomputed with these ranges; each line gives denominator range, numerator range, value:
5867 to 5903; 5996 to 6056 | 1.06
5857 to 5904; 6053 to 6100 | 1.04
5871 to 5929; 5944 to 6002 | 1.04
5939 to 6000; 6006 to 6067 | 0.99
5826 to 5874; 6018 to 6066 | 0.97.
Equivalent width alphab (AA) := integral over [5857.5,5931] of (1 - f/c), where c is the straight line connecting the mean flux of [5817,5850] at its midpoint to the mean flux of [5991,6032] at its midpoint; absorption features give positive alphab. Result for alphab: 3.3 AA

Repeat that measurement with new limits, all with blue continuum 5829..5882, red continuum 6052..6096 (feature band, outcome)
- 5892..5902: 1.5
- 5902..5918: -0.1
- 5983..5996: 0.0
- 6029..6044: -0.2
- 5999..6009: 0.1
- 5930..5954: 0.1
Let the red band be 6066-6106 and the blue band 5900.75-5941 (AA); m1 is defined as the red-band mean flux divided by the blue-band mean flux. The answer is 0.97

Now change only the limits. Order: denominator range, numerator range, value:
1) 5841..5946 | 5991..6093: 1.01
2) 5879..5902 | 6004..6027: 1.10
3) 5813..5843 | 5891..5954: 0.95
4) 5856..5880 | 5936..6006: 0.99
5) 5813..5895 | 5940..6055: 1.00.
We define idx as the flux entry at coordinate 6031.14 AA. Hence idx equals 77.7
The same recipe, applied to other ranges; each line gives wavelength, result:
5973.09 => 78.3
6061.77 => 77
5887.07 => 70.8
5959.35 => 78.2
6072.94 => 78.7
